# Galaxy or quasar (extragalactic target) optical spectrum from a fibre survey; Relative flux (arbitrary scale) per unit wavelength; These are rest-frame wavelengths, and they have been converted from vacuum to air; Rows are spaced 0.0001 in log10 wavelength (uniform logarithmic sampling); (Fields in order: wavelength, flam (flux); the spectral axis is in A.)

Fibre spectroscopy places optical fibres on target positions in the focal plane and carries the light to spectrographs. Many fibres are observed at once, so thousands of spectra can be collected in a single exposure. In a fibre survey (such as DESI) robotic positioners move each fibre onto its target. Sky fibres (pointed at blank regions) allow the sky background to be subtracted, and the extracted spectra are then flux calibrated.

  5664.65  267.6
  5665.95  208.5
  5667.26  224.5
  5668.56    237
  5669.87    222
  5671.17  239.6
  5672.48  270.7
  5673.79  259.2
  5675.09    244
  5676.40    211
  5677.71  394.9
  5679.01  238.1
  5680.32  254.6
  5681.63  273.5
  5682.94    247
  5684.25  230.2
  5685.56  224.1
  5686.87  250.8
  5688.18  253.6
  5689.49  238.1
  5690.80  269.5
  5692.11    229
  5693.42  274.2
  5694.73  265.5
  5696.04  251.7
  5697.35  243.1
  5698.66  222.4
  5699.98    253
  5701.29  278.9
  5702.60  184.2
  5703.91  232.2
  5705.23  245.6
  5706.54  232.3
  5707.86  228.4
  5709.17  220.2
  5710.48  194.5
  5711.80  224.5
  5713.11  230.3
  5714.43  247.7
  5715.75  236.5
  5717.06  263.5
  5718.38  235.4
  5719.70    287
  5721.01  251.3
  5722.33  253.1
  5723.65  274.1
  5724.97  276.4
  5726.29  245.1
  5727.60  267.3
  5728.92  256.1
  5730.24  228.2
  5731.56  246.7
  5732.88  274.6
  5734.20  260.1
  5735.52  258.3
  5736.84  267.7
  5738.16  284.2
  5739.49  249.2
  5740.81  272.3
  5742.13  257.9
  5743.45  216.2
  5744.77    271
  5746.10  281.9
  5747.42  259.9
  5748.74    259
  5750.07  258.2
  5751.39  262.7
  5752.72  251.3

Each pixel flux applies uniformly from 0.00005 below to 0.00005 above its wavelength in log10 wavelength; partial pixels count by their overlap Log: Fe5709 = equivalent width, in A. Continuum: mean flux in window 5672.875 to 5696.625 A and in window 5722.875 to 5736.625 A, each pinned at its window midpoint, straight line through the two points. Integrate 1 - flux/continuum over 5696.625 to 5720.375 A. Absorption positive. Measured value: 1.93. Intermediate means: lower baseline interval 256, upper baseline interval 259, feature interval 237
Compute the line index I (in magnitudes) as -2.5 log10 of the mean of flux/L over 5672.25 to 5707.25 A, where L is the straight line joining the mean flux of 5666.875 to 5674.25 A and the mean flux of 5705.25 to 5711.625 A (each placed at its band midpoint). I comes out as -0.08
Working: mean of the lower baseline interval 242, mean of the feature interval 250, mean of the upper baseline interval 222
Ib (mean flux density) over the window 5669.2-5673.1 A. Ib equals 244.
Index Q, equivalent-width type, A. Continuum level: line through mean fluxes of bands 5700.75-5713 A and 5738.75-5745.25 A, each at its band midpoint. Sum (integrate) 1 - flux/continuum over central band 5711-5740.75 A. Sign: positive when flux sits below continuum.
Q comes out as -1.8 A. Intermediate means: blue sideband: 227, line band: 255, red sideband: 253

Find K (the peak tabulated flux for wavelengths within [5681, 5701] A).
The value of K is 274.2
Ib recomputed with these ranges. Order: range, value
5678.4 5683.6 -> 253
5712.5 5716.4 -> 238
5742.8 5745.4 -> 244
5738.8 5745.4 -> 253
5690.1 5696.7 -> 258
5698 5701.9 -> 251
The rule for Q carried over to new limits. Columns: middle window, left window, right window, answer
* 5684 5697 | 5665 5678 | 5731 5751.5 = 0.1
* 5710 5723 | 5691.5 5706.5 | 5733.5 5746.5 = 0.4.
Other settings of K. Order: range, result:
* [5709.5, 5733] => 287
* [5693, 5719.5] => 278.9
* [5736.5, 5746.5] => 284.2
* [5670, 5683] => 394.9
